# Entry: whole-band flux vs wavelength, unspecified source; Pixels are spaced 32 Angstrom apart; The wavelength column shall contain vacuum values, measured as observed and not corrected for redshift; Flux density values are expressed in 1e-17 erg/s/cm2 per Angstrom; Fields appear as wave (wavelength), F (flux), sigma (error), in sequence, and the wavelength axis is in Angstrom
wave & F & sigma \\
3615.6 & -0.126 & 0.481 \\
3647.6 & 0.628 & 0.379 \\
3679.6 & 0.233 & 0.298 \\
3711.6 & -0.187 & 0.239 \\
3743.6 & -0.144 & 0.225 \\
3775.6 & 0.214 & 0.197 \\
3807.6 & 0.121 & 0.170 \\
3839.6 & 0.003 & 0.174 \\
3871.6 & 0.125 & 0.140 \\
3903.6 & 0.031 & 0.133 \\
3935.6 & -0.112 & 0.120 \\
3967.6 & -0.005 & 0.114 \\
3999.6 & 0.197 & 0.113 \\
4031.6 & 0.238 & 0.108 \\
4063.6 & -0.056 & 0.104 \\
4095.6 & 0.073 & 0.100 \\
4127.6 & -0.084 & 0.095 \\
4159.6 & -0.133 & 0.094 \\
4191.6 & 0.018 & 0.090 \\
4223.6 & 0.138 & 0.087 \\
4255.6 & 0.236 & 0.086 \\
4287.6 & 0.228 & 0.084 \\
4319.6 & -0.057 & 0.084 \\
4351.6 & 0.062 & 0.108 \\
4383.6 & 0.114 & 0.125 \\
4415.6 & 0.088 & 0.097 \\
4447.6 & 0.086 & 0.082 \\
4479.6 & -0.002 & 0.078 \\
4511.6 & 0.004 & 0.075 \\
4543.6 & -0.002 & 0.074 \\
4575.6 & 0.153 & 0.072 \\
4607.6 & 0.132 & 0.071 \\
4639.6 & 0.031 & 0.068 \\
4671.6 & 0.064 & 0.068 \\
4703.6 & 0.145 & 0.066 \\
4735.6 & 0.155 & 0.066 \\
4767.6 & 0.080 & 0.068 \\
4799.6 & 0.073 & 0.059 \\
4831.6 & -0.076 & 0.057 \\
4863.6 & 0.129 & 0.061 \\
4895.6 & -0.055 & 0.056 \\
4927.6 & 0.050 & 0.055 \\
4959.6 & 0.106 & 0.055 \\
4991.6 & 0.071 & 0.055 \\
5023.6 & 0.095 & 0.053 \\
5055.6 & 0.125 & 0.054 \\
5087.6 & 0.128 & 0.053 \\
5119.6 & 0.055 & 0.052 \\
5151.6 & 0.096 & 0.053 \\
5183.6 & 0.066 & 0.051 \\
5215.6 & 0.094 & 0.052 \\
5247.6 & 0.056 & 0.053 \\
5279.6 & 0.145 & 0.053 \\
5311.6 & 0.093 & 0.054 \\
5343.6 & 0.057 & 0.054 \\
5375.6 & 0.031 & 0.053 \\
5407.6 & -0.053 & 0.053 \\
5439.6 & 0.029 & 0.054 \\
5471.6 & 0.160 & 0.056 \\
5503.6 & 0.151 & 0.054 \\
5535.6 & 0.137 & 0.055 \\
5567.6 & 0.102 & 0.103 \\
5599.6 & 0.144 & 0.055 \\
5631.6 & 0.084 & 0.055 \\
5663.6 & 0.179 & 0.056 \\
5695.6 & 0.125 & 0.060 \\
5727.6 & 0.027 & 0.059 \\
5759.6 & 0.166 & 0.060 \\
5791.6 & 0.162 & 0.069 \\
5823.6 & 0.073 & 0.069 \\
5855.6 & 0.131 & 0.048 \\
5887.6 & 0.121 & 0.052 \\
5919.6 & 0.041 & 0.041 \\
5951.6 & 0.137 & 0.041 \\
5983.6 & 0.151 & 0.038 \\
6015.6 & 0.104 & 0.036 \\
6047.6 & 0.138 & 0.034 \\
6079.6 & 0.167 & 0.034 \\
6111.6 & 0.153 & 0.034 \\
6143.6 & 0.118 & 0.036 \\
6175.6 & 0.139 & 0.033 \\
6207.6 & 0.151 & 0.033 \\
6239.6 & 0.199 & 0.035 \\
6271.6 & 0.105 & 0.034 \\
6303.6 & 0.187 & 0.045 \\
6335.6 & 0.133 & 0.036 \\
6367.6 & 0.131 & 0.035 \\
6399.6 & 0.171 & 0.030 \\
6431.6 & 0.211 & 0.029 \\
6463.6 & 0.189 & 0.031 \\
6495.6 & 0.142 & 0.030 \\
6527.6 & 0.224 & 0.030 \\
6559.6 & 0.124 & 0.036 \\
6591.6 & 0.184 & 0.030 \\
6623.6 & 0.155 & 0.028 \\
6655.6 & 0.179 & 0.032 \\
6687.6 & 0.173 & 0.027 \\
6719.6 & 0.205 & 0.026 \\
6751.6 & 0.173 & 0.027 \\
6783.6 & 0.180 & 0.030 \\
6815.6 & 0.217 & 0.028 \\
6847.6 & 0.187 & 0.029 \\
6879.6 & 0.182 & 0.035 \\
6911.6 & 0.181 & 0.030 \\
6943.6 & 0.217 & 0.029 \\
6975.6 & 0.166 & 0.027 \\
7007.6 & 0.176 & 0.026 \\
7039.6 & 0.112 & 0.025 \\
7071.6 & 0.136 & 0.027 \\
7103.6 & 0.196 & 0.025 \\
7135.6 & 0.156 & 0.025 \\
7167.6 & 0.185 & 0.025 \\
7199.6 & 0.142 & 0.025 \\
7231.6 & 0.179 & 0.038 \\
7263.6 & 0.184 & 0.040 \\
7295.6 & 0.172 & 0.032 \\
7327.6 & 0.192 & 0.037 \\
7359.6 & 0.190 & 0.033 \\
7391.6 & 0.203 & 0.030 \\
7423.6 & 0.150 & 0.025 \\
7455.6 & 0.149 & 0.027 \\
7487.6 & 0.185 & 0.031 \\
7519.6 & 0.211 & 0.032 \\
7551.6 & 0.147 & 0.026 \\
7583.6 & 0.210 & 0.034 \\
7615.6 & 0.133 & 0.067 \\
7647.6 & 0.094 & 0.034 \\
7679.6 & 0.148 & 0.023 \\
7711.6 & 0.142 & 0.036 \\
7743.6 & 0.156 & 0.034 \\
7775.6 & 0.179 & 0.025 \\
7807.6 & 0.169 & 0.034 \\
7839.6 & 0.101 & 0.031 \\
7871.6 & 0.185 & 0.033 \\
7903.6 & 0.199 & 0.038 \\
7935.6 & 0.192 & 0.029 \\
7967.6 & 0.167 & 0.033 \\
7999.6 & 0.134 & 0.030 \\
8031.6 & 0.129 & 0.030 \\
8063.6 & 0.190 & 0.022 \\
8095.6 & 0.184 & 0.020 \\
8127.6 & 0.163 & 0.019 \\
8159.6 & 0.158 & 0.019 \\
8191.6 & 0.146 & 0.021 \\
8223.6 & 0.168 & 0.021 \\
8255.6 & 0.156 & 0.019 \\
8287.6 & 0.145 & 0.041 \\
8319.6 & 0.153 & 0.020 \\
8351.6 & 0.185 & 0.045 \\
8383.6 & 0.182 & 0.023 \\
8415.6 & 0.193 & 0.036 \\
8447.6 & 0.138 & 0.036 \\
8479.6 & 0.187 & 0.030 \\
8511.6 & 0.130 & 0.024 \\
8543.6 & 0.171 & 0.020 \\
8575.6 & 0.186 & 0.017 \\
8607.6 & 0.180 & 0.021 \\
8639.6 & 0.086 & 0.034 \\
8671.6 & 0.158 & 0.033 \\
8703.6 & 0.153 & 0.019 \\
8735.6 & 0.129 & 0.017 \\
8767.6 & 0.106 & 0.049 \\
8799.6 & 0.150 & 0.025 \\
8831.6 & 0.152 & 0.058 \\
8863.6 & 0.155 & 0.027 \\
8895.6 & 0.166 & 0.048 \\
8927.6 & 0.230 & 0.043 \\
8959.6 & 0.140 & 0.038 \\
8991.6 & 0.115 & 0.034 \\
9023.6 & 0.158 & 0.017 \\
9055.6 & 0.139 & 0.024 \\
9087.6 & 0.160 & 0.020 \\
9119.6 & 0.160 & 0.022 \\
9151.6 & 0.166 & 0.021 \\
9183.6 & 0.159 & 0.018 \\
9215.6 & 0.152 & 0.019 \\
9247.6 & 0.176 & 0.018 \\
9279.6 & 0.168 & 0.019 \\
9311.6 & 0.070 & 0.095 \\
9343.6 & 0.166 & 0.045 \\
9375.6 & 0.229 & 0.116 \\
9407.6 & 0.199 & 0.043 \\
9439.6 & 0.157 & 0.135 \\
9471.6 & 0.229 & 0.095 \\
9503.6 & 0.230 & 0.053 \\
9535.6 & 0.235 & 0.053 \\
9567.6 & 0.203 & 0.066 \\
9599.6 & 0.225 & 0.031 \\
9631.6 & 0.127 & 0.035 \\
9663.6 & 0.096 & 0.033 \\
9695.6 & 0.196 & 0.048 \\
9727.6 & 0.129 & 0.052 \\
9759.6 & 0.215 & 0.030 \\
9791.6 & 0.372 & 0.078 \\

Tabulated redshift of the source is 0.489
